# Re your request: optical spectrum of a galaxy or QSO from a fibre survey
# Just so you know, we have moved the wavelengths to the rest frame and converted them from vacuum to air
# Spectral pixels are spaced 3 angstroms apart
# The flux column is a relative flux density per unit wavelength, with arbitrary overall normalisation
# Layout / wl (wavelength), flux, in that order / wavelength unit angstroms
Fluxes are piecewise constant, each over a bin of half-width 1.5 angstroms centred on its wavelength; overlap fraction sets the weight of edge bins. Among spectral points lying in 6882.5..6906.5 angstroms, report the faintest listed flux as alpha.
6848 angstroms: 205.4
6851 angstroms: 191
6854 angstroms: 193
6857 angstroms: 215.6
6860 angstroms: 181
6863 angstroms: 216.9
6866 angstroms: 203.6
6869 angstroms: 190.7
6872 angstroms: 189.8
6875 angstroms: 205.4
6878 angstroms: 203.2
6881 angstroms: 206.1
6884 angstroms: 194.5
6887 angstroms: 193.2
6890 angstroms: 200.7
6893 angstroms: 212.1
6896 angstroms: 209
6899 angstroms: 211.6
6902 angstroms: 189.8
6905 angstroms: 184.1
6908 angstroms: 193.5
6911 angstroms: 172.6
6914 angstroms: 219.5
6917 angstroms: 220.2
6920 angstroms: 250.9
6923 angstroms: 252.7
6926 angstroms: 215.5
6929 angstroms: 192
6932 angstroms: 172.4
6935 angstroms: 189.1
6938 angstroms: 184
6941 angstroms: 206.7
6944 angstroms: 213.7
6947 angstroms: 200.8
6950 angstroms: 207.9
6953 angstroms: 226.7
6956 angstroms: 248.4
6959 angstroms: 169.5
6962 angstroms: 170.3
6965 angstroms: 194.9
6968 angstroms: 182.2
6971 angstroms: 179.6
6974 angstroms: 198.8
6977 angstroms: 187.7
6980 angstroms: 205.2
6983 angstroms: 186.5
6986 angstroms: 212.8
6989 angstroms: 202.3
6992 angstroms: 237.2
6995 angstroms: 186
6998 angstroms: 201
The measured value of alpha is 184.1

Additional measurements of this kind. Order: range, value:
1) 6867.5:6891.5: 189.8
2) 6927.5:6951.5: 172.4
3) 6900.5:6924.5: 172.6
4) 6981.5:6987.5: 186.5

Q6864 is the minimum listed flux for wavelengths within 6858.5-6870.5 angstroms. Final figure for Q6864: 181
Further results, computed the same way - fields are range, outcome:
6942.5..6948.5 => 200.8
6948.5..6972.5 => 169.5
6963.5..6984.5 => 179.6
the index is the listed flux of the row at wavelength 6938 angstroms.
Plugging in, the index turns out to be 184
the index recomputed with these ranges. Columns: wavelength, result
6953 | 226.7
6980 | 205.2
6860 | 181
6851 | 191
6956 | 248.4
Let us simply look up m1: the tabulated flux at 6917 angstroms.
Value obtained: 220.2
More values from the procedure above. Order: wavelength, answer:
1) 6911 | 172.6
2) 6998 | 201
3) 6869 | 190.7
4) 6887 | 193.2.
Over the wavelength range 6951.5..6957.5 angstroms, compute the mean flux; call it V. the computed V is 238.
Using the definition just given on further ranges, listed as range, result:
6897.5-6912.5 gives 190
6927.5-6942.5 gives 189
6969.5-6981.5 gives 193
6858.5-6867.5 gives 200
